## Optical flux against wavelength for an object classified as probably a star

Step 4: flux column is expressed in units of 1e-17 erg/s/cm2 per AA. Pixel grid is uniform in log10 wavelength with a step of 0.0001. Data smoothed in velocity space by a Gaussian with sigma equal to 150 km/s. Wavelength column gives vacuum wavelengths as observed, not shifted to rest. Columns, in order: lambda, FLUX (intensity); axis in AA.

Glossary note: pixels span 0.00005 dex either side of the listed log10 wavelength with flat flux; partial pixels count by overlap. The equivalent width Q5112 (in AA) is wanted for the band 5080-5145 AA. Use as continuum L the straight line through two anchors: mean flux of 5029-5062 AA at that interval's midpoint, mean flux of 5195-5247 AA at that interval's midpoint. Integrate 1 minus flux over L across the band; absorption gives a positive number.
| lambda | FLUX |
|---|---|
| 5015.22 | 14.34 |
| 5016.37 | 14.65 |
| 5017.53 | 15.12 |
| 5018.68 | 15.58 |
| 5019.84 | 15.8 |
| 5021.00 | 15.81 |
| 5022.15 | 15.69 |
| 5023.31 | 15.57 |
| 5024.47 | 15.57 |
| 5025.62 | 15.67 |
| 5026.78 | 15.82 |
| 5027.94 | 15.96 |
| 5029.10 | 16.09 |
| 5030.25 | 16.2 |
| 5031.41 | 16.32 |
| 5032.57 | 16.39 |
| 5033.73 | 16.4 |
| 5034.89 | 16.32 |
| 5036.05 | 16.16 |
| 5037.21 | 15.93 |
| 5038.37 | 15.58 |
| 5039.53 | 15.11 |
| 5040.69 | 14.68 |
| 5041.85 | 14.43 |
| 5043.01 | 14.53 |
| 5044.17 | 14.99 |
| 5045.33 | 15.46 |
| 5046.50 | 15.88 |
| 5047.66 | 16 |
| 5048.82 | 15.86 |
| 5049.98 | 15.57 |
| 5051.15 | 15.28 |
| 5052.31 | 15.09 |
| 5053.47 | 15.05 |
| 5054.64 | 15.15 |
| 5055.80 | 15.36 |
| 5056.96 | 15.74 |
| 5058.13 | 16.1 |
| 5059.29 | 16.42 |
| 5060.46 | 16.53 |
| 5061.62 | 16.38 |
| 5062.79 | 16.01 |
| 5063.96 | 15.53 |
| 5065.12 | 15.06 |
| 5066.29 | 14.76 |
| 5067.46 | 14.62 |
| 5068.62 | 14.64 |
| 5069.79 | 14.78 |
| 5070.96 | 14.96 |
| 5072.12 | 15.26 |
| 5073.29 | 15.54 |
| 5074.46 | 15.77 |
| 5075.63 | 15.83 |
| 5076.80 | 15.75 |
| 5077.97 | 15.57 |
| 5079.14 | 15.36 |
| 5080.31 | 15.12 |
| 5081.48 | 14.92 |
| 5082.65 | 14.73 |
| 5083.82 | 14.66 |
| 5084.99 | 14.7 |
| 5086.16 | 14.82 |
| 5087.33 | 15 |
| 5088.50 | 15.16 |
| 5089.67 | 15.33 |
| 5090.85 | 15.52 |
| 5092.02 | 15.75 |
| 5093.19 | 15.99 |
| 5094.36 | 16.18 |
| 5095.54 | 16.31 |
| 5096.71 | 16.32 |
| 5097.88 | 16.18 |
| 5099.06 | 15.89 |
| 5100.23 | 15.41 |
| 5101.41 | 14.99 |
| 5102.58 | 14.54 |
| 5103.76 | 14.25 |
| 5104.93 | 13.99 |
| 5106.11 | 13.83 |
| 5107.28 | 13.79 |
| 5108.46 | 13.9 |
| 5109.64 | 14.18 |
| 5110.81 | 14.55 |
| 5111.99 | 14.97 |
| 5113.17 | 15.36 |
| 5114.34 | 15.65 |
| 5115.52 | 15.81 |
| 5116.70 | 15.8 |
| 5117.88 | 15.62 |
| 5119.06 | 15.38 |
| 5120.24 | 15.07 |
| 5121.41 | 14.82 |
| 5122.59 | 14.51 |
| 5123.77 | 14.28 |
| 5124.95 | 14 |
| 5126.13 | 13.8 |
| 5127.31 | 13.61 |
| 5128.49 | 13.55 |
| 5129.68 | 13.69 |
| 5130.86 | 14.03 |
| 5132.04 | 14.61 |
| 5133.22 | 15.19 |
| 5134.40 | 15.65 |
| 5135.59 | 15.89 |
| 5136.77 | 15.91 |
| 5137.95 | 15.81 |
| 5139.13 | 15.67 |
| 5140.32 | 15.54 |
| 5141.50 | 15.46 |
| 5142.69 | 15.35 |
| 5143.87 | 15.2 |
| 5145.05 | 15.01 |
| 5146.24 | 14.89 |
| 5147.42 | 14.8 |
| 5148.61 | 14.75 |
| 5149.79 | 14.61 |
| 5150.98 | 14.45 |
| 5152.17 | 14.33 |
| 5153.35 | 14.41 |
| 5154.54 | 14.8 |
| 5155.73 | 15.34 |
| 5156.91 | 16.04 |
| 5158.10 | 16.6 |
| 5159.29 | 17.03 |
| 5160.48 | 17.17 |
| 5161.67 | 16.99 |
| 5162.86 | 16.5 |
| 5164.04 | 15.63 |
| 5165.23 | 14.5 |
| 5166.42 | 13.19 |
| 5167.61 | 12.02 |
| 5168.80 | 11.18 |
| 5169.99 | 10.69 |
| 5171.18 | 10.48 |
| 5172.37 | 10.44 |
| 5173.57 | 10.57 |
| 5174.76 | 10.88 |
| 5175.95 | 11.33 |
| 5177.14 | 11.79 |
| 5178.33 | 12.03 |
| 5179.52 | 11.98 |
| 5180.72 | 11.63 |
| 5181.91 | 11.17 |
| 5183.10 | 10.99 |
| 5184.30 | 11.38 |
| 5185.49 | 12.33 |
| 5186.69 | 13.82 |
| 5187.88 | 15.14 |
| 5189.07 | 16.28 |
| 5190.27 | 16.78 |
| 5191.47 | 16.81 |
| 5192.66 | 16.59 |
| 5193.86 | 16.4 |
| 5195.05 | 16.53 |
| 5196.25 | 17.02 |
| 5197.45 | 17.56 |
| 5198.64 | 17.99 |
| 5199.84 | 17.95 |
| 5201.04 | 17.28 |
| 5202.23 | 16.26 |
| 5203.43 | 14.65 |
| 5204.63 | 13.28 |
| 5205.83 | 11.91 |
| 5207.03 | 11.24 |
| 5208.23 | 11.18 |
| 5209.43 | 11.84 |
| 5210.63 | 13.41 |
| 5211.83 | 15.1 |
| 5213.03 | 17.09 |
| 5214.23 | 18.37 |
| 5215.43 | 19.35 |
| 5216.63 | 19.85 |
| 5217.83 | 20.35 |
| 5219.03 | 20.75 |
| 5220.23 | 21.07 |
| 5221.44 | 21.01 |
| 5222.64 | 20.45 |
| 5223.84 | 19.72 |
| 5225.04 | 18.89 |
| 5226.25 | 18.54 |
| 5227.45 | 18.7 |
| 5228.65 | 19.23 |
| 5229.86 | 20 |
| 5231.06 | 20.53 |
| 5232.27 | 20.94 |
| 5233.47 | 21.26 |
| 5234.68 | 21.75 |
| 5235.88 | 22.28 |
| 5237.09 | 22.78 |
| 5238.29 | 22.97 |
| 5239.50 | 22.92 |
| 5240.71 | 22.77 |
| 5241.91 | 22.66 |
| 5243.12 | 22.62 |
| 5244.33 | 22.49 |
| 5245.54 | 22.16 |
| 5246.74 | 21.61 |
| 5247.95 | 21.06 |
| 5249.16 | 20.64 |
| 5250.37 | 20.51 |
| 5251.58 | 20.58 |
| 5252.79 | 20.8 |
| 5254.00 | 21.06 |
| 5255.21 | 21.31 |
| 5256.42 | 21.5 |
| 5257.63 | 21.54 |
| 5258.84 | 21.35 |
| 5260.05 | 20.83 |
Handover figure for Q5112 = 7.1 AA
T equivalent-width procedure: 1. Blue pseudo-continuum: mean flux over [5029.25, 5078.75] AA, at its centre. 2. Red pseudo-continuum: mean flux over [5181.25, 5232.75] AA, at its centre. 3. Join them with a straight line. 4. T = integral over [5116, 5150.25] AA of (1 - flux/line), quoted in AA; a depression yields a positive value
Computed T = 2.5 AA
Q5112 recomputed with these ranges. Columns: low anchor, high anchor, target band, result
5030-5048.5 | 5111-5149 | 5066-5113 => 0.5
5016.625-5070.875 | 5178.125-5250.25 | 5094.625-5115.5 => 1.7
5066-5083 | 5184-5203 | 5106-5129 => 1.3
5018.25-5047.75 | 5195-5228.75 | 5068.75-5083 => 0.7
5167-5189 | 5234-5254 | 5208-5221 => 0.1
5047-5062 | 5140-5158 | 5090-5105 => -0.1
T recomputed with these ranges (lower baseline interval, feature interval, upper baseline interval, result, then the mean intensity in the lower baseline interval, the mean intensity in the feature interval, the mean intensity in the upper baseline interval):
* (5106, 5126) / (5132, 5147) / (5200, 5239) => 0.1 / 14.8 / 15.4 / 18.2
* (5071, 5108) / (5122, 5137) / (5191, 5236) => 1.4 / 15.2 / 14.5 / 17.7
